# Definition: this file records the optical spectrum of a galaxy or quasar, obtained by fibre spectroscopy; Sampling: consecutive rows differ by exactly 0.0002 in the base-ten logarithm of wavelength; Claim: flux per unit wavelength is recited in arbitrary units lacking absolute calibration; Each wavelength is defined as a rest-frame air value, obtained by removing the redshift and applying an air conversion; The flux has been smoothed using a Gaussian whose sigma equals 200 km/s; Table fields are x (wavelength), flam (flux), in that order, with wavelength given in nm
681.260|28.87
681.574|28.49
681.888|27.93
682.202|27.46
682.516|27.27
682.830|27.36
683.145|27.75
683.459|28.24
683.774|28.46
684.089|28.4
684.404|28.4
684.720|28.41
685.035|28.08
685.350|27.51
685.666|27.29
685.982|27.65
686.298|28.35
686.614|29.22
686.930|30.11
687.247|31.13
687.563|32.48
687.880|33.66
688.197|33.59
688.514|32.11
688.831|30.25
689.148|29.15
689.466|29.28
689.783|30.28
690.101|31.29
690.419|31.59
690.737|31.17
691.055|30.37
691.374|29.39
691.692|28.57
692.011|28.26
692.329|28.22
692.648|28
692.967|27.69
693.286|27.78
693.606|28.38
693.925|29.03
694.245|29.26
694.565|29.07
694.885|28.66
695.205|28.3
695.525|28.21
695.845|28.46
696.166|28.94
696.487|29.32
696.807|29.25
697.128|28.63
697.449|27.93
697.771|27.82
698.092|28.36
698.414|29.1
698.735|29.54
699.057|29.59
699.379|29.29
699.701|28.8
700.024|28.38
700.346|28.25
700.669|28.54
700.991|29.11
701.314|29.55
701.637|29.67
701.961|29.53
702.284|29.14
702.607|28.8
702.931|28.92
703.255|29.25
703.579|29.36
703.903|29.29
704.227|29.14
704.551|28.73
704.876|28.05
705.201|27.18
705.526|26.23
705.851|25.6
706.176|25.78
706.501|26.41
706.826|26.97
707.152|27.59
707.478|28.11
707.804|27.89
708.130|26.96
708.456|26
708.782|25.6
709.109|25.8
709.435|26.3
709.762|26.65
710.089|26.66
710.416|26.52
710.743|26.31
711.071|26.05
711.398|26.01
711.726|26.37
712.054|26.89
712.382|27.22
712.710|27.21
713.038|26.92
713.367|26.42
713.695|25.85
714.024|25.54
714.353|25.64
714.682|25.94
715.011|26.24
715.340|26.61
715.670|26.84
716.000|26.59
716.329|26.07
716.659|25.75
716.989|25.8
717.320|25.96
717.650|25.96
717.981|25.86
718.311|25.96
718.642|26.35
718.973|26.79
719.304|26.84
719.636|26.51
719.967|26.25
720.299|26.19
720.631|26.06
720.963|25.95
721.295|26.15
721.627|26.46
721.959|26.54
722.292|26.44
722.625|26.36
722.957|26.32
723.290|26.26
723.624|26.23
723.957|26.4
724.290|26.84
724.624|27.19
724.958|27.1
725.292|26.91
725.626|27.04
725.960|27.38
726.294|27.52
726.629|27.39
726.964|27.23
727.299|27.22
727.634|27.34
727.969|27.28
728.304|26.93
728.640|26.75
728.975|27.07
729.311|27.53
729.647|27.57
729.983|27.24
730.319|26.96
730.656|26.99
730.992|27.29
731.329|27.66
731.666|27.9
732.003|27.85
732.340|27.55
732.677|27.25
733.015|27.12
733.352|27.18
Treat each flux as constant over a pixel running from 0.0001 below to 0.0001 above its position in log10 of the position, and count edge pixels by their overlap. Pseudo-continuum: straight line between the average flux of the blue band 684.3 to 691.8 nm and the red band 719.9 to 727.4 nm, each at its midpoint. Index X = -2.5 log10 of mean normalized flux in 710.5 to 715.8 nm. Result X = 0.05 mag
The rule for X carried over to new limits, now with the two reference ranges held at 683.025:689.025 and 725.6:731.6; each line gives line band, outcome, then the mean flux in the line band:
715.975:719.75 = 0.07 mag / 26.2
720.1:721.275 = 0.07 mag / 26.1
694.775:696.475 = 0.02 mag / 28.6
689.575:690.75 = -0.06 mag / 31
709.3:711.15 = 0.07 mag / 26.4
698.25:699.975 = -0.01 mag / 29.2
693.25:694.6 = 0.01 mag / 28.7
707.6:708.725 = 0.06 mag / 26.9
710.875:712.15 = 0.08 mag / 26.3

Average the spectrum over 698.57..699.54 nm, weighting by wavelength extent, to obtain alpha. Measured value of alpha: 29.5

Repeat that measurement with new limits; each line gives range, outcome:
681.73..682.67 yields 27.6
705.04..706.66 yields 26.2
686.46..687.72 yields 30.7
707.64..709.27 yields 26.4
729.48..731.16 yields 27.2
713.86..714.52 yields 25.6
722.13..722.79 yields 26.4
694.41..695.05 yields 28.9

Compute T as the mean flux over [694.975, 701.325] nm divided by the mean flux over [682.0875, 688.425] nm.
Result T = 0.99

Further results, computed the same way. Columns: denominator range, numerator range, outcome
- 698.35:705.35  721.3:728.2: 0.93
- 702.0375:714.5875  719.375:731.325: 0.99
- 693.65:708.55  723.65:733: 0.96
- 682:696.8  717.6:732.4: 0.92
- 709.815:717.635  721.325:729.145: 1.02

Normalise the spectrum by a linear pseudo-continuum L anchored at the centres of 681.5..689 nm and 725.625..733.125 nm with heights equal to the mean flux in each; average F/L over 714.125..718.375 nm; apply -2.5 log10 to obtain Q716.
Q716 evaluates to 0.07 mag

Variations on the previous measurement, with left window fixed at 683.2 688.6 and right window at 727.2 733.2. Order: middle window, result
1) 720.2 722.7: 0.06 mag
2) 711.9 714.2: 0.06 mag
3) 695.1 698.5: 0.02 mag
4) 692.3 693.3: 0.05 mag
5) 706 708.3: 0.05 mag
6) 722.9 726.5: 0.03 mag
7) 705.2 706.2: 0.10 mag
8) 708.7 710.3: 0.08 mag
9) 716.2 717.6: 0.08 mag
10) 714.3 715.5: 0.08 mag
